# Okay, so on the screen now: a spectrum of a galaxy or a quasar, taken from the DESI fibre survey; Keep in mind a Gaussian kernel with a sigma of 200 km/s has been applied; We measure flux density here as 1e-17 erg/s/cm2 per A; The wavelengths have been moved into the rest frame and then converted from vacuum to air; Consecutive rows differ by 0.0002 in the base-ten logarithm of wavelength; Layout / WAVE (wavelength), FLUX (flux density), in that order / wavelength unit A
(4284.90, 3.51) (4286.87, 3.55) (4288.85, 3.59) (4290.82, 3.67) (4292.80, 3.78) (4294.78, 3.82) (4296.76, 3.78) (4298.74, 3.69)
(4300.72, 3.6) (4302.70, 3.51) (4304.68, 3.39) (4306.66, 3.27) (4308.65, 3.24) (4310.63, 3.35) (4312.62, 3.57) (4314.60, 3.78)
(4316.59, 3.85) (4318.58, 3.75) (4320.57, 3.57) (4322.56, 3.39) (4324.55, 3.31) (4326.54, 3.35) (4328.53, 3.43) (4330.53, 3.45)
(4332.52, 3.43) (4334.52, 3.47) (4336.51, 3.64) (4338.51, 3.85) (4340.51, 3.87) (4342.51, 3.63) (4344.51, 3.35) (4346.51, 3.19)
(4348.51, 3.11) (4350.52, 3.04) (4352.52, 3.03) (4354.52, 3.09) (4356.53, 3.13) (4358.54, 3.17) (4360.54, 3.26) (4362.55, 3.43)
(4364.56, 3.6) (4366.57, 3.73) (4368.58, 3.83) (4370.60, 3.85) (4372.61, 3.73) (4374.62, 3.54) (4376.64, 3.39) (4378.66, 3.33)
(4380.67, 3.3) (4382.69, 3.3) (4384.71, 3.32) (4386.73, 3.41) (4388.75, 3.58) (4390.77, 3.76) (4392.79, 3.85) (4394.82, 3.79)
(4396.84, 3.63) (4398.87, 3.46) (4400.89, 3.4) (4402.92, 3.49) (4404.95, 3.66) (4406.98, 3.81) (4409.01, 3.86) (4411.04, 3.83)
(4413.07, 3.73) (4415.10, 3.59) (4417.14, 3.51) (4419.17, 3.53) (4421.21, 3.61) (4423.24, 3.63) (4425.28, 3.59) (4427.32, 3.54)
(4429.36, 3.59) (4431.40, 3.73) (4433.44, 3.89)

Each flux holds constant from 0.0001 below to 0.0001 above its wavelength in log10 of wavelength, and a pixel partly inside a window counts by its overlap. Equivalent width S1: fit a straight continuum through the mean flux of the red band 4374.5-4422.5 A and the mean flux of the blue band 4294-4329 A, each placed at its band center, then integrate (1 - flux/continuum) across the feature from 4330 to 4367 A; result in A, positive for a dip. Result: 1.71 A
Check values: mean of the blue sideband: 3.54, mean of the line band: 3.39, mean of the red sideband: 3.57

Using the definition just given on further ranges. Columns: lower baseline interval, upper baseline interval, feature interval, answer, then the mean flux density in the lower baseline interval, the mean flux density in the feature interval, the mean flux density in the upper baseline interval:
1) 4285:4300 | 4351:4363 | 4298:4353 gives -0.85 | 3.68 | 3.47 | 3.17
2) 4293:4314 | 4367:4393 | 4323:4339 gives 0.29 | 3.54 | 3.48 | 3.55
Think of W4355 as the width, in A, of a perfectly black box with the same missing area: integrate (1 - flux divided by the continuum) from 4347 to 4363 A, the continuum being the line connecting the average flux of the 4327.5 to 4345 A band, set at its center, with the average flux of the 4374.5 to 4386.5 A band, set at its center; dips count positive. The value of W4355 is 1.5 A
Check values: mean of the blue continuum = 3.57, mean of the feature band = 3.15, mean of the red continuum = 3.35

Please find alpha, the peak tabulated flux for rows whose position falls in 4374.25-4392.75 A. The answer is 3.76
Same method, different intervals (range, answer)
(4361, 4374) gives 3.85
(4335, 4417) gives 3.87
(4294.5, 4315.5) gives 3.82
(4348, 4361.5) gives 3.26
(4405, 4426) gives 3.86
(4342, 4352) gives 3.63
